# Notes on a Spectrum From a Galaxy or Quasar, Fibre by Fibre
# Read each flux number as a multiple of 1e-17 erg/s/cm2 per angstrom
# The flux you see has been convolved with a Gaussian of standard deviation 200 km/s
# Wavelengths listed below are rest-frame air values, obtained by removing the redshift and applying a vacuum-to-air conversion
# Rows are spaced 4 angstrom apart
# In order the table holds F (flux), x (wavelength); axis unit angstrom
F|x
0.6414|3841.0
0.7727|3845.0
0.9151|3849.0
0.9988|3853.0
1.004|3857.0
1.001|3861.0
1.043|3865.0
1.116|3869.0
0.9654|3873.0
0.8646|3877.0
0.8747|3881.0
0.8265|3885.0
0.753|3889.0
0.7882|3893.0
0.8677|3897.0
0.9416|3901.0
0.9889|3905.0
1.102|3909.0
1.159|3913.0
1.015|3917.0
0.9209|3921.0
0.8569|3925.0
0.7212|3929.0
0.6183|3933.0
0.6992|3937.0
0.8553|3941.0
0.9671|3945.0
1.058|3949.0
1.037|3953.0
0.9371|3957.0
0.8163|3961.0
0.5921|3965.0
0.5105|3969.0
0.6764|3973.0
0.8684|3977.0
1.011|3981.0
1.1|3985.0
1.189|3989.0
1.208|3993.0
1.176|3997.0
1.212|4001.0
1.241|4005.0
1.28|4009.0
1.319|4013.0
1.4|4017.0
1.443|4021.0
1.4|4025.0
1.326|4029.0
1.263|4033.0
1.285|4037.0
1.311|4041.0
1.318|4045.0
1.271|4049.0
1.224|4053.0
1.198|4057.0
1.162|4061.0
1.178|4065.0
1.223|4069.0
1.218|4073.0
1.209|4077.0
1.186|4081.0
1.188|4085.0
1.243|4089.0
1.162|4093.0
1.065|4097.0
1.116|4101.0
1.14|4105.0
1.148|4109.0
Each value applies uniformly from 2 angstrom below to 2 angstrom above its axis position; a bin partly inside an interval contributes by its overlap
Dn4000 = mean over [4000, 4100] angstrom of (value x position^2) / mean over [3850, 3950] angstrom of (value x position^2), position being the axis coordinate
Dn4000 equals 1.47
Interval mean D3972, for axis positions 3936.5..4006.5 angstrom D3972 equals 0.956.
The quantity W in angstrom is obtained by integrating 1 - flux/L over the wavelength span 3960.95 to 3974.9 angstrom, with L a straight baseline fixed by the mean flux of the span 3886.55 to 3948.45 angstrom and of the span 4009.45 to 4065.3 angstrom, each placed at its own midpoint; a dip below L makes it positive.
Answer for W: 5.7 angstrom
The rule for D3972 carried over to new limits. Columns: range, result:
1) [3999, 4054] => 1.31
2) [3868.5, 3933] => 0.909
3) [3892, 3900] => 0.847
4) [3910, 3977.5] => 0.845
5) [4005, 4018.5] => 1.32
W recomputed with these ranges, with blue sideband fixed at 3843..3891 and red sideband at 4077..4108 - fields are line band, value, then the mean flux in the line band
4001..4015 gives -2.6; 1.27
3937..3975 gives 7.4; 0.821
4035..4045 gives -1.8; 1.3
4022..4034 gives -2.8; 1.34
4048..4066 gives -1.3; 1.2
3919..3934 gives 3.0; 0.79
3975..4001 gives -1.2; 1.1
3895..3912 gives -0.3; 0.986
